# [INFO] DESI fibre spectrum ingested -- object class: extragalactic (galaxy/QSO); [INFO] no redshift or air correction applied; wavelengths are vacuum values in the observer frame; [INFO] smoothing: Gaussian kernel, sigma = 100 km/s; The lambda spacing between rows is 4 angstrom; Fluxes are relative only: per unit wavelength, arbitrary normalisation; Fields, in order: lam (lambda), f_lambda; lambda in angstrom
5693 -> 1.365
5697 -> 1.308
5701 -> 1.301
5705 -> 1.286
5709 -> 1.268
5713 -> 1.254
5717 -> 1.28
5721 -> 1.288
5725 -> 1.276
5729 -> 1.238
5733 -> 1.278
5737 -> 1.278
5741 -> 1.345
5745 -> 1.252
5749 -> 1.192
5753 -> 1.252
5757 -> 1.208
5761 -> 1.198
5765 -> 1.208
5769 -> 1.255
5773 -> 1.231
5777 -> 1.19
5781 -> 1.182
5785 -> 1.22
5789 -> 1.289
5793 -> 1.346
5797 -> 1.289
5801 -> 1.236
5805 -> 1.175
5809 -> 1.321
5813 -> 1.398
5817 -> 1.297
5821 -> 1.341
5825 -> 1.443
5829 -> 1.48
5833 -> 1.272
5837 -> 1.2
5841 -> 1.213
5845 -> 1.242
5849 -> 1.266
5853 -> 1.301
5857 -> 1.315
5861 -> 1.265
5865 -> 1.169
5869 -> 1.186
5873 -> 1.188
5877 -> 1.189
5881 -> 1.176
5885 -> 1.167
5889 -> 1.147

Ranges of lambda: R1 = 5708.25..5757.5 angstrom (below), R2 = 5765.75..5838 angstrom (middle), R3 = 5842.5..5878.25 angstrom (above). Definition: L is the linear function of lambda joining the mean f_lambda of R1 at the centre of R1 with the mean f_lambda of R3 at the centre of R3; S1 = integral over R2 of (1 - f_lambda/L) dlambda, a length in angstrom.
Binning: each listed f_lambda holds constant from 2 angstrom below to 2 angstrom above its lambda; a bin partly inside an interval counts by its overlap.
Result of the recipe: -2.2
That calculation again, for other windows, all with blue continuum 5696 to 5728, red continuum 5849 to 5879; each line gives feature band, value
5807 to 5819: -0.9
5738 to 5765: 0.6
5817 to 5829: -1.4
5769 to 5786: 0.7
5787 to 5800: -0.5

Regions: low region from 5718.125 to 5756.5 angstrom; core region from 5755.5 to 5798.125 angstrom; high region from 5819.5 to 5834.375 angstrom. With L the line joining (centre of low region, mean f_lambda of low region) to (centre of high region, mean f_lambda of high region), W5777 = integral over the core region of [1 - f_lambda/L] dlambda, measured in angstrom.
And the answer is 2.68 angstrom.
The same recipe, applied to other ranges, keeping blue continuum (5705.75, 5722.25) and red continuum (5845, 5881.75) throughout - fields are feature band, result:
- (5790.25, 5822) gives -1.3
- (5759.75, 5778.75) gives 0.6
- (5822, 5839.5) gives -1.5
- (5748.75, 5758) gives 0.3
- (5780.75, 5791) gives 0.1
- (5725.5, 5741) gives -0.1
